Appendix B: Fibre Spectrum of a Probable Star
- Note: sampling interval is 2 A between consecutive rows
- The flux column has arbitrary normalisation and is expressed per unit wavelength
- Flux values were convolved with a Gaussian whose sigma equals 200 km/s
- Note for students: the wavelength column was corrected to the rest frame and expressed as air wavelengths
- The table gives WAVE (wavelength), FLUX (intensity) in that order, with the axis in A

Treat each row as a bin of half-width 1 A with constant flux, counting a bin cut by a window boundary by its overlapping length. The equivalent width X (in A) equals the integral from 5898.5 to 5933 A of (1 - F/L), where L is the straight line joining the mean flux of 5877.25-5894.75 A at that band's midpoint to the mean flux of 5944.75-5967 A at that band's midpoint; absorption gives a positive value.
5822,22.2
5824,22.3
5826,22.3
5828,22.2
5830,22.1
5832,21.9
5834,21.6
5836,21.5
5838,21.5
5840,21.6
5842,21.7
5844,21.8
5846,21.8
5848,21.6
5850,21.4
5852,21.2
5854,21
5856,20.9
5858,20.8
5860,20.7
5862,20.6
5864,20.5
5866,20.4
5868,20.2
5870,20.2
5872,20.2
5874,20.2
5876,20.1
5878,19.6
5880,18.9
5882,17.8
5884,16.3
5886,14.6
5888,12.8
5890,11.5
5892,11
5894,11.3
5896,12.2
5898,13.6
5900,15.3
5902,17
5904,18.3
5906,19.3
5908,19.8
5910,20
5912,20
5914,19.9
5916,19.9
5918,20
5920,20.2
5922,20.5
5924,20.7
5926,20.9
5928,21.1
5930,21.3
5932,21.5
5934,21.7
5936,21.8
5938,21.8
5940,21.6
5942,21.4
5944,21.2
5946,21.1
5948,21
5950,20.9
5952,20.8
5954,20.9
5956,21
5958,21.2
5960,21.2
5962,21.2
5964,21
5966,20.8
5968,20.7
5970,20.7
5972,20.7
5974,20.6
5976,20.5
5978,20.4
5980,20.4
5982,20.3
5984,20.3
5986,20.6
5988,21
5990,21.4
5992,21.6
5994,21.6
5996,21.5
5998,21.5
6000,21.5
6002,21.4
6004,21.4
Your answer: -4.3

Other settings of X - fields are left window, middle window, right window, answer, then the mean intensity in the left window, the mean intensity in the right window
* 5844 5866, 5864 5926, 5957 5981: 9.28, 21.1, 20.8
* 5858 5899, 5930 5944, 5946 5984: -1.39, 17.2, 20.8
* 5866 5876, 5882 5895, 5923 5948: 4.57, 20.2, 21.3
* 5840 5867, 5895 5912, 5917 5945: 3.22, 21.1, 21.1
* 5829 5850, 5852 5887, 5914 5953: 3.00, 21.7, 21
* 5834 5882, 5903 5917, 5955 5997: 0.82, 20.8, 20.9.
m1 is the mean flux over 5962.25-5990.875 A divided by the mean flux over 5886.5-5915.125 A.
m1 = 1.3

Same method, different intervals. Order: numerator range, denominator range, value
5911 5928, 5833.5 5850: 0.94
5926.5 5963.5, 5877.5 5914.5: 1.31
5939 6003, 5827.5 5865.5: 0.98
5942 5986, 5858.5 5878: 1.02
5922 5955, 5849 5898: 1.18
